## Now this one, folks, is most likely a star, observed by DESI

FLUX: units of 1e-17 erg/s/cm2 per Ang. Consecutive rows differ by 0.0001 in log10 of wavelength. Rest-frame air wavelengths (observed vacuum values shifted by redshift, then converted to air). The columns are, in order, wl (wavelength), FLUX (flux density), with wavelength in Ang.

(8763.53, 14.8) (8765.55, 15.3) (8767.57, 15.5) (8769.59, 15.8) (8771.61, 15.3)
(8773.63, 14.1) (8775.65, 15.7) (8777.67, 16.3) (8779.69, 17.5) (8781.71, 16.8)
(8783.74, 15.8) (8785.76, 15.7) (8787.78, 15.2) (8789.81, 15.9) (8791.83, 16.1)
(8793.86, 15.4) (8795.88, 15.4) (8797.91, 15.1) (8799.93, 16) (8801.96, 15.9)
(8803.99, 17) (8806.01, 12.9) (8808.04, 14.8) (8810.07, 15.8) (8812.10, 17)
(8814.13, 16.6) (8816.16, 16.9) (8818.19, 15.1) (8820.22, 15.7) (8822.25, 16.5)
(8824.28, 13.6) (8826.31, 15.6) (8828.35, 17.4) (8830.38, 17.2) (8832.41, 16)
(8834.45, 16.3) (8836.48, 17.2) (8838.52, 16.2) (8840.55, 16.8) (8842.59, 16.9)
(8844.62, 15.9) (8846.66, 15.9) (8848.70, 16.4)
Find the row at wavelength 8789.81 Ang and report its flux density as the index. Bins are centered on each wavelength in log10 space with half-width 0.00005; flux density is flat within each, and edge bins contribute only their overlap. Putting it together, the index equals 15.9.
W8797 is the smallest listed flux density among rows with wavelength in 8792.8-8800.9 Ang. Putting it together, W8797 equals 15.1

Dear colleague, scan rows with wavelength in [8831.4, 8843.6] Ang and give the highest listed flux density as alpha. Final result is 17.2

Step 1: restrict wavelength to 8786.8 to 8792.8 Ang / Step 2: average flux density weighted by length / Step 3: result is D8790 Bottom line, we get 15.7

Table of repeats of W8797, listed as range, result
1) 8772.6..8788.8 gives 14.1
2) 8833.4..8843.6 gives 16.2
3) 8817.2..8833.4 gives 13.6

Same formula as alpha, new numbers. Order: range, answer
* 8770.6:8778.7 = 16.3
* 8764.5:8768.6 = 15.5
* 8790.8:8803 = 16.1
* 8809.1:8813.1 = 17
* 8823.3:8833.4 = 17.4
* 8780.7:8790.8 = 16.8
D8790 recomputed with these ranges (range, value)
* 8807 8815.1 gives 16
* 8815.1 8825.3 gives 15.6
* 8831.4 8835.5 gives 16.2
